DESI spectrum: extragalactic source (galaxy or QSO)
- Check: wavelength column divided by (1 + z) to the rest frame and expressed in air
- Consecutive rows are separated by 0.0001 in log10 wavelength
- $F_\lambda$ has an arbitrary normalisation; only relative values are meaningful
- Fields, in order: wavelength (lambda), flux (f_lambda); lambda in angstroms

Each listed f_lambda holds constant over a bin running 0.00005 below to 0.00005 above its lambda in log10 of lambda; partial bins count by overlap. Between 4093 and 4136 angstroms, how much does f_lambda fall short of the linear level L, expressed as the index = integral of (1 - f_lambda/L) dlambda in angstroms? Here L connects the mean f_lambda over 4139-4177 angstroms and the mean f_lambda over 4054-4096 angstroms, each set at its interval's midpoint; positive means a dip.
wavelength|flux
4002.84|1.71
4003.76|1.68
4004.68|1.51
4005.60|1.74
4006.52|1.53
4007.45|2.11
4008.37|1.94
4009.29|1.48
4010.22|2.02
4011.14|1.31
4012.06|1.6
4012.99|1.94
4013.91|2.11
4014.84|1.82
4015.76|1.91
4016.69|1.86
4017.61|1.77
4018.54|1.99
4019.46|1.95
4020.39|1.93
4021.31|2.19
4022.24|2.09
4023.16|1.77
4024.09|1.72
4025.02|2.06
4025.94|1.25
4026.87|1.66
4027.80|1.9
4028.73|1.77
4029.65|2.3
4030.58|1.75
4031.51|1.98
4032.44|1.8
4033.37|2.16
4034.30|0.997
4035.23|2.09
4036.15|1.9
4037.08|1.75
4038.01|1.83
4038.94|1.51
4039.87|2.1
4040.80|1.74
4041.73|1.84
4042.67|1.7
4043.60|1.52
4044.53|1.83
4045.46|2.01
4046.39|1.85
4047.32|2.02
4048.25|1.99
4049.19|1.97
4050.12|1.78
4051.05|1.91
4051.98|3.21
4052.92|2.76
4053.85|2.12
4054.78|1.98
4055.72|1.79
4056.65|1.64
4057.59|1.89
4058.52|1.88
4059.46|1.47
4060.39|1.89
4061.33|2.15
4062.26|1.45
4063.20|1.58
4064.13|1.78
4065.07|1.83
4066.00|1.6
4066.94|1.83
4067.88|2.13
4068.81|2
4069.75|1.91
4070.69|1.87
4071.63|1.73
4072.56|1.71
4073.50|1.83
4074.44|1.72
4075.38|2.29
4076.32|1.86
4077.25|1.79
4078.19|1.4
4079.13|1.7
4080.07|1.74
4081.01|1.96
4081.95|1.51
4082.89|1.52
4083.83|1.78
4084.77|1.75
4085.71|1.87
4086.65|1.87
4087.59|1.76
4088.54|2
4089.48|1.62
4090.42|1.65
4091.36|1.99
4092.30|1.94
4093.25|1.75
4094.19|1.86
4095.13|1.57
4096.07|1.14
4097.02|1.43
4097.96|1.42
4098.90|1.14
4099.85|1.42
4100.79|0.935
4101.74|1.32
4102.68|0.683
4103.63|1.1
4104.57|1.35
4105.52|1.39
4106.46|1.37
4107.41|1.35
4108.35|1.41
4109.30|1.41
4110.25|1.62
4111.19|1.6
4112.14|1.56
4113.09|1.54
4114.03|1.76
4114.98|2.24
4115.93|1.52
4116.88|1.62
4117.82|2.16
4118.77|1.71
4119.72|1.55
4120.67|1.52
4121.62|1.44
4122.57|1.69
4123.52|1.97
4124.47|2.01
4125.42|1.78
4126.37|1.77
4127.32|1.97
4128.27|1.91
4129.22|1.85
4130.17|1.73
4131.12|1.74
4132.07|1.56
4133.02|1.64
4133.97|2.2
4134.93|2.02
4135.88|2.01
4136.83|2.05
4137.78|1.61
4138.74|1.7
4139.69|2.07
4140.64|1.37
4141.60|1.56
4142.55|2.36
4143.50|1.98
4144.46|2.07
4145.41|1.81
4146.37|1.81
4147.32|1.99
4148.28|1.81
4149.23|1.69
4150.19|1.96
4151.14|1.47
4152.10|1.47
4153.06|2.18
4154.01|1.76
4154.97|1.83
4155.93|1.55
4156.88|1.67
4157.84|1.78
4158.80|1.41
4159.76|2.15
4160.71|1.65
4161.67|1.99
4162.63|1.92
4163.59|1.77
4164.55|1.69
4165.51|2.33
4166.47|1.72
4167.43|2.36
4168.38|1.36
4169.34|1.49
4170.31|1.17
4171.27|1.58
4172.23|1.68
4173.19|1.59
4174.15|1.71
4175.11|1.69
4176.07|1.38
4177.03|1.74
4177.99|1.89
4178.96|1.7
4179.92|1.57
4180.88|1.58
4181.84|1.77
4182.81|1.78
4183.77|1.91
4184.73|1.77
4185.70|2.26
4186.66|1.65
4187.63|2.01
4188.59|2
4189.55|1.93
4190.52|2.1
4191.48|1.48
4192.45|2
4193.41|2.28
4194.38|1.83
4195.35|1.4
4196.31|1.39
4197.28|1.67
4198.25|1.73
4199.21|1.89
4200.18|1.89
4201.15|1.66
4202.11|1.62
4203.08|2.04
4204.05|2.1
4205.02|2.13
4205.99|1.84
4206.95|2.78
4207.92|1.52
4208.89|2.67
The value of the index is 4.28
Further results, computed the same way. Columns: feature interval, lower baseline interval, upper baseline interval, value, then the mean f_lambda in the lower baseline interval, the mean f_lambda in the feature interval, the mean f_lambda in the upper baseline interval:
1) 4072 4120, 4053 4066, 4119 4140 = 5.38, 1.83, 1.61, 1.81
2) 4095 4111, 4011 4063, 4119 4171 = 4.64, 1.88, 1.3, 1.79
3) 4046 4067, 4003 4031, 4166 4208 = -1.35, 1.82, 1.93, 1.79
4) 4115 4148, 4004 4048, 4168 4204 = -1.01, 1.82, 1.82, 1.74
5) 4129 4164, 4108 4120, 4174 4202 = -1.94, 1.67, 1.82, 1.78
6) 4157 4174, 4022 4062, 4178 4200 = 0.74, 1.89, 1.74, 1.81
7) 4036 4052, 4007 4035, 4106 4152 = -0.50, 1.84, 1.88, 1.76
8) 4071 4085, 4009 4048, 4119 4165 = 0.49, 1.83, 1.75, 1.8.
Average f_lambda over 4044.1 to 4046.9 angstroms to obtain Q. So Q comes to 1.9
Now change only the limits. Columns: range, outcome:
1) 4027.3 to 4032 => 1.94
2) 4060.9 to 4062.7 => 1.8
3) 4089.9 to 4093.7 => 1.83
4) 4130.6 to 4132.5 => 1.66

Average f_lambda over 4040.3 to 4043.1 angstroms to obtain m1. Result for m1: 1.76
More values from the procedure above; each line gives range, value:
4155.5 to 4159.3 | 1.61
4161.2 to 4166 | 1.94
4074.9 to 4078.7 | 1.83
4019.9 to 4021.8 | 2.06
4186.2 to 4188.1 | 1.83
